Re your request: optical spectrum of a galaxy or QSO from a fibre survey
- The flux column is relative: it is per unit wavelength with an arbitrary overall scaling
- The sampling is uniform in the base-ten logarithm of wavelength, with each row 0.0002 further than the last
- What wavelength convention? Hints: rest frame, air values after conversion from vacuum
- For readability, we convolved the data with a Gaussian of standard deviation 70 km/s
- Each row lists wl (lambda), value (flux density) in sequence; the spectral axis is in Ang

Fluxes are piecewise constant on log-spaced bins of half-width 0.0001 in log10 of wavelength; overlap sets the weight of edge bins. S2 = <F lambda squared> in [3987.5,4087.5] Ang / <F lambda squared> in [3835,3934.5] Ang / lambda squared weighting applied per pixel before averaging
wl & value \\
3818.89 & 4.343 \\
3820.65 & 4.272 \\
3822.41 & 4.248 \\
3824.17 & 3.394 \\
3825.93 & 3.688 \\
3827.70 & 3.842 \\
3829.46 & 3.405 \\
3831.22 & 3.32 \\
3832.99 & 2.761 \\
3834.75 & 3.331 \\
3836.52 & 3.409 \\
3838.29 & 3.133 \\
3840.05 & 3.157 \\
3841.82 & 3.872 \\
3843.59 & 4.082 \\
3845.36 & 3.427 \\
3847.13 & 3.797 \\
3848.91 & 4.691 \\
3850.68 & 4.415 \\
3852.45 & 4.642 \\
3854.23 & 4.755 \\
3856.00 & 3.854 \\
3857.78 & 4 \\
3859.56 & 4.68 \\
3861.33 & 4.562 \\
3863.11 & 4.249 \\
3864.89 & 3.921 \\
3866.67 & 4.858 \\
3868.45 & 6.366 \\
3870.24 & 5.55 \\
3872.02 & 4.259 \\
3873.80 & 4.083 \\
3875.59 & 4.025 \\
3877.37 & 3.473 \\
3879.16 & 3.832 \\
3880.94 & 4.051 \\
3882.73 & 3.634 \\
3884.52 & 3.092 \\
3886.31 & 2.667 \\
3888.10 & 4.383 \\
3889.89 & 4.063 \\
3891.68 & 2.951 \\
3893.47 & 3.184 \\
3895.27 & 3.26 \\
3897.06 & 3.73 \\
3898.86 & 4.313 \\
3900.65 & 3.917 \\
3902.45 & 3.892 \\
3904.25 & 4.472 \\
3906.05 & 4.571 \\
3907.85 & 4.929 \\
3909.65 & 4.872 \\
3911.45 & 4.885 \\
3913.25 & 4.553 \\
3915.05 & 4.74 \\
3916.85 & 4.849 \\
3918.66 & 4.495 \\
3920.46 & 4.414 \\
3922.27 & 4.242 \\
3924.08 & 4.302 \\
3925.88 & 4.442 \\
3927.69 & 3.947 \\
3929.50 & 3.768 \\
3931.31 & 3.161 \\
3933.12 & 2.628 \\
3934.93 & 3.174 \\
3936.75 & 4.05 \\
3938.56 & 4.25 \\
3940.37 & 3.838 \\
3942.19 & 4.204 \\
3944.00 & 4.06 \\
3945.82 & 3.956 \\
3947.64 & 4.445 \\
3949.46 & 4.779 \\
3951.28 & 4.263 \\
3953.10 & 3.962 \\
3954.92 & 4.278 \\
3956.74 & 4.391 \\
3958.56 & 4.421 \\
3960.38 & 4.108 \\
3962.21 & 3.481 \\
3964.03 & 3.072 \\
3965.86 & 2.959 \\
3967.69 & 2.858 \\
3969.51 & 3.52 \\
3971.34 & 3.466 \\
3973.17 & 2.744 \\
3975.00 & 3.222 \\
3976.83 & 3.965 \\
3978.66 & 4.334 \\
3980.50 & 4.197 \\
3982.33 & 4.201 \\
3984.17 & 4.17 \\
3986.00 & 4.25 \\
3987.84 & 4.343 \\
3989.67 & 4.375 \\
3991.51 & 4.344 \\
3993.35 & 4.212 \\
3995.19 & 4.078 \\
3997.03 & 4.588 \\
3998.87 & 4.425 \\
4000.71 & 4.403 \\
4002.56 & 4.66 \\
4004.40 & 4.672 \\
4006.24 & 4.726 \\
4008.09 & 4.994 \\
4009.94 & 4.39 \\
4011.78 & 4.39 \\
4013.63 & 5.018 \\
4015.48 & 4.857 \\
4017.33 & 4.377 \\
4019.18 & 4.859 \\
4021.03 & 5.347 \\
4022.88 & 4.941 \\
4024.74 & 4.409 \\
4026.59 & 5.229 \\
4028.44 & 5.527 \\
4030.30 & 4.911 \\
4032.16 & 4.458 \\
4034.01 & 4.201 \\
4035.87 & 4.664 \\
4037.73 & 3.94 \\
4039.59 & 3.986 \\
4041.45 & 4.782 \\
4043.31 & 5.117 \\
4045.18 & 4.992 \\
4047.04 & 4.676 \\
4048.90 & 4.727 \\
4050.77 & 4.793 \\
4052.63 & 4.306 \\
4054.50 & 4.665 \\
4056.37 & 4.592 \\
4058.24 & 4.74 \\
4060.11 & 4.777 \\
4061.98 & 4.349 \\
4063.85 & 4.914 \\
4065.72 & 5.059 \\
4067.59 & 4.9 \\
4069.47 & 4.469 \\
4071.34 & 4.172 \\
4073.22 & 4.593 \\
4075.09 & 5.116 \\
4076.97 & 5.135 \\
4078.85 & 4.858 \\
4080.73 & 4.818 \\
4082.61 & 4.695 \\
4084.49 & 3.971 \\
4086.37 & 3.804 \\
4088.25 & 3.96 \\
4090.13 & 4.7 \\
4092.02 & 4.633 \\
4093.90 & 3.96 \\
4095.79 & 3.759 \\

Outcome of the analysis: 1.22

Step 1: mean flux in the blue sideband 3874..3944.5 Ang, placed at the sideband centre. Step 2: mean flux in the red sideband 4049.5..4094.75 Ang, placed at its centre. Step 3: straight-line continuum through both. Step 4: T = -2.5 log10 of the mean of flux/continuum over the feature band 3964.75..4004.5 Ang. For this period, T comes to 0.07 mag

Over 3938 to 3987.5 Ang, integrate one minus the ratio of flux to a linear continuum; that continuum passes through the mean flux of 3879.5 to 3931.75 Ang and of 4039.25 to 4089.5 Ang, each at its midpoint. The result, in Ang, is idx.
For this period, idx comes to 4.23 Ang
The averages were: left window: 4.07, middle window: 3.91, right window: 4.64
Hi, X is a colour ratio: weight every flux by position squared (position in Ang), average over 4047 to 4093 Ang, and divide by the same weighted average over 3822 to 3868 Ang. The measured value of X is 1.32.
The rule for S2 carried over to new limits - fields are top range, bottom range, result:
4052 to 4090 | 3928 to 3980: 1.29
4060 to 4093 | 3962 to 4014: 1.18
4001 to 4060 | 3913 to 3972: 1.24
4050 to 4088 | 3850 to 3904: 1.25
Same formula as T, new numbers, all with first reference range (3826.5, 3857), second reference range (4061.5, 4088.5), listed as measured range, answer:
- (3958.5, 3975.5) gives 0.25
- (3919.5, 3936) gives 0.08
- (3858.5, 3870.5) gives -0.25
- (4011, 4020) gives -0.07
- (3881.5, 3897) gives 0.15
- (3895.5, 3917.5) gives -0.11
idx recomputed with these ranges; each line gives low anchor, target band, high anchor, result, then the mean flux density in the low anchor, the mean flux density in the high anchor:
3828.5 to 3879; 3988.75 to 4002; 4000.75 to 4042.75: 0.7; 4.07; 4.69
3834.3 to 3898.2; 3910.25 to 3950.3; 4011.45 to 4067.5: 1.0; 3.99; 4.73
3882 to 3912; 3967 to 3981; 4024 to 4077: 2.5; 3.92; 4.69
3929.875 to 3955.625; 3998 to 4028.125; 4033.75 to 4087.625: -2.8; 3.93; 4.62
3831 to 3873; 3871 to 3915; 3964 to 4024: 2.0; 4.14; 4.23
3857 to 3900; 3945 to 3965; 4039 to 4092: 0.9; 4.05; 4.63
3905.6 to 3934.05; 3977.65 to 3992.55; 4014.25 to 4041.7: 0.9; 4.29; 4.7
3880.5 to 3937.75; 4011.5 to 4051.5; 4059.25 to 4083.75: -1.6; 3.99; 4.75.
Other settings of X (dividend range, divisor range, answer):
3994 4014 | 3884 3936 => 1.19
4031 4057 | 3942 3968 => 1.20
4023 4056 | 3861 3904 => 1.26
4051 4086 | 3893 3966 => 1.22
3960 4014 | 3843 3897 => 1.06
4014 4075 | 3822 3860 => 1.37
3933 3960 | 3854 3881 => 0.97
